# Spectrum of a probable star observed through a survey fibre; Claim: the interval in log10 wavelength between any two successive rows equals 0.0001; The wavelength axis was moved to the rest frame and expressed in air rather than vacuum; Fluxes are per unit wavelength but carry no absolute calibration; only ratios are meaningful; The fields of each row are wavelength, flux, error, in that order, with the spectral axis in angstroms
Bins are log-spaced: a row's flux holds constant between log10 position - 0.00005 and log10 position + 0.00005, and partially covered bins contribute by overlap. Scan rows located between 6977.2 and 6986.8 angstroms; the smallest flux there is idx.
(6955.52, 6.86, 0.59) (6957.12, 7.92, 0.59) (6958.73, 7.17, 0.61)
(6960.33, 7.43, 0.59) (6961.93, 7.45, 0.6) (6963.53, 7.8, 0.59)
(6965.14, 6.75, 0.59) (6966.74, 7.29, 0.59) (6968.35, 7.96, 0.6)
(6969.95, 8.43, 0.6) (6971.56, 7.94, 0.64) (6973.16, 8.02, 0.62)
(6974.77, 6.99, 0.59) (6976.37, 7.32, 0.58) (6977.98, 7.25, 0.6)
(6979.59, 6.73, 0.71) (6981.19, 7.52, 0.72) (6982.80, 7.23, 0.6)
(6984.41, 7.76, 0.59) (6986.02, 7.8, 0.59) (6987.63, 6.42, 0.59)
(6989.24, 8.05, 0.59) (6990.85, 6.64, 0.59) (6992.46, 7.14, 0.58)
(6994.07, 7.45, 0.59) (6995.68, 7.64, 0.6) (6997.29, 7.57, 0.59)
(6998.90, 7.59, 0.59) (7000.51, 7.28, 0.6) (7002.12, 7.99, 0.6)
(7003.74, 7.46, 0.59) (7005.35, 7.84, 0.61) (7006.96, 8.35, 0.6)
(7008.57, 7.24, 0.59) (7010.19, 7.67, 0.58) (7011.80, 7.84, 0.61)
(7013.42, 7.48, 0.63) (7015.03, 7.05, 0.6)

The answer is 6.73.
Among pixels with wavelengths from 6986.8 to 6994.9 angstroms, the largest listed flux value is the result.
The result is 8.05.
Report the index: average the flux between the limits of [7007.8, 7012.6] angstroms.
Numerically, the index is 7.58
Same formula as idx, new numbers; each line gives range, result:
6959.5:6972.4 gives 6.75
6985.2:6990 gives 6.42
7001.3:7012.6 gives 7.24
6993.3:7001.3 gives 7.28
